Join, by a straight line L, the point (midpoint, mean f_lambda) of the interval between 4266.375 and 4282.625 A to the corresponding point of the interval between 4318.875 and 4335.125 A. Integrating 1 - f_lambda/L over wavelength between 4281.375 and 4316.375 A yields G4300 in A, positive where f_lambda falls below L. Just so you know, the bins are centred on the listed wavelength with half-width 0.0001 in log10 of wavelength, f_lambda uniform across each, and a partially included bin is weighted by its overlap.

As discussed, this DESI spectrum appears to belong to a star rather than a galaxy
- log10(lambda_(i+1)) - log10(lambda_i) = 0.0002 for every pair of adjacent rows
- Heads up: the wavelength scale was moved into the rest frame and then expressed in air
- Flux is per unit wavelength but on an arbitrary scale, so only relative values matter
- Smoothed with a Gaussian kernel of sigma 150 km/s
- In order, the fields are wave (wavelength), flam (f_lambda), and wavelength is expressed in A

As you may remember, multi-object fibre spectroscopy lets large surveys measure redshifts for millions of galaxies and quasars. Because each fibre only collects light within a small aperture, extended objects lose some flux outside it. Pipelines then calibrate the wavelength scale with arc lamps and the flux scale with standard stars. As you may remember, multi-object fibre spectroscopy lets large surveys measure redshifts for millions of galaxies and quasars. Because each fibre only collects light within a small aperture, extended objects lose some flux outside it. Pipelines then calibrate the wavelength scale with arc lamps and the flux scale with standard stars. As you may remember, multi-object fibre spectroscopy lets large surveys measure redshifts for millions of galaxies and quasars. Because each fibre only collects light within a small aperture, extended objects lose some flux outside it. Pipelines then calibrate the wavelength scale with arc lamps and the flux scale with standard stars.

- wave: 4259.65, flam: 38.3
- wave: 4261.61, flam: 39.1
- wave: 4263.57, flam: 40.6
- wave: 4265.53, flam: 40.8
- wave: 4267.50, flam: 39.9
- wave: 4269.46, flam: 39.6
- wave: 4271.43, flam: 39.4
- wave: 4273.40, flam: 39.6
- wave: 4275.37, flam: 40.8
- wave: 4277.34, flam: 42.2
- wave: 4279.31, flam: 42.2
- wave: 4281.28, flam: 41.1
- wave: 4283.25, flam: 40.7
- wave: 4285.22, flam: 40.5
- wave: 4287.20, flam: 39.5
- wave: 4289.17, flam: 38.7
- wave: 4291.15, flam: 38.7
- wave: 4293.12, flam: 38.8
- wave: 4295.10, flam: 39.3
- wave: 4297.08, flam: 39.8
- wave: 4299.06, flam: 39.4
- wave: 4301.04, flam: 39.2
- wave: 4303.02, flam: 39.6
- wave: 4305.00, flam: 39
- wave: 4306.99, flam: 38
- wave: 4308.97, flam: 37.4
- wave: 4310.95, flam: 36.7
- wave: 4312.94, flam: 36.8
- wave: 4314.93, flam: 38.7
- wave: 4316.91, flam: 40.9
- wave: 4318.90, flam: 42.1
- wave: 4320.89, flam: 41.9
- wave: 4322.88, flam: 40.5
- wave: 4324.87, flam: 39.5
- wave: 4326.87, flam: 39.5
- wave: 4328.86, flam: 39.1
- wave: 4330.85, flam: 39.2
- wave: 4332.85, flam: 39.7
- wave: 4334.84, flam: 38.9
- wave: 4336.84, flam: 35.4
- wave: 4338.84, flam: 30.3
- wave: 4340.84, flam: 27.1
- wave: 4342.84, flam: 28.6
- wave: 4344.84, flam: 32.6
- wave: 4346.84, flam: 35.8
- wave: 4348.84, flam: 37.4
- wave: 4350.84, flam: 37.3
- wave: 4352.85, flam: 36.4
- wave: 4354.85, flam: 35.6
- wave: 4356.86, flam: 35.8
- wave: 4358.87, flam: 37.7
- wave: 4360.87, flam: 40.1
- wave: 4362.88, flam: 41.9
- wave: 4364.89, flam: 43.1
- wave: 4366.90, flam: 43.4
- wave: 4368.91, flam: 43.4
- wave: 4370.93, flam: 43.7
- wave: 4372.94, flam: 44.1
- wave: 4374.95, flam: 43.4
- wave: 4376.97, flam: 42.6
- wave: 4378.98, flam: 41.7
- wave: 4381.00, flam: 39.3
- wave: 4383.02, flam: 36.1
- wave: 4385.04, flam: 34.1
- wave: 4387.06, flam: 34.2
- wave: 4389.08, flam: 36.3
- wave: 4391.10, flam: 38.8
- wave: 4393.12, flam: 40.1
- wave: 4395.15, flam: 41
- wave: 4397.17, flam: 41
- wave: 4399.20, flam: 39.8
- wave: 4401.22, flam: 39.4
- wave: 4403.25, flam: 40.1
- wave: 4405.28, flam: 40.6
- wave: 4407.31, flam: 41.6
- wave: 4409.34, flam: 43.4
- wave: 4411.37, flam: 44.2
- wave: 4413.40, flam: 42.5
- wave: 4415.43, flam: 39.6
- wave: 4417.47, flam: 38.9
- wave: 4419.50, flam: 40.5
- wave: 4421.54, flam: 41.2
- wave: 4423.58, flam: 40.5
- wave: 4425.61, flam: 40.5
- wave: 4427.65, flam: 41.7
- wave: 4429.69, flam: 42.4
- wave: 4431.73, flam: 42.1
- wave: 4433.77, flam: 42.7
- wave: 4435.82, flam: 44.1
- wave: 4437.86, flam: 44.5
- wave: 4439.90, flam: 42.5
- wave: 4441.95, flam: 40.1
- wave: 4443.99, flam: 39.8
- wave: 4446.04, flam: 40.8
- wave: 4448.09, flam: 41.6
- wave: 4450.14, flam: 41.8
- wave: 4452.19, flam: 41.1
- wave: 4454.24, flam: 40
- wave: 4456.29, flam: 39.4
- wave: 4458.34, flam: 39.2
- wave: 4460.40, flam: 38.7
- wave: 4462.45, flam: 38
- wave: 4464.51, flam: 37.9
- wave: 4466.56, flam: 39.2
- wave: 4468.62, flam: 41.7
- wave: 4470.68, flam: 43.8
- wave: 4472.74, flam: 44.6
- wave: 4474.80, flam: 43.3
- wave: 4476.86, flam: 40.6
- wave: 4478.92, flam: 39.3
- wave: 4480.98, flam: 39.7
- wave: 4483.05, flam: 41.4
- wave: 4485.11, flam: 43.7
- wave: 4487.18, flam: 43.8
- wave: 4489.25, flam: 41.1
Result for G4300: 1.2 A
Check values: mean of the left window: 40.6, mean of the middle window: 39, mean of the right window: 40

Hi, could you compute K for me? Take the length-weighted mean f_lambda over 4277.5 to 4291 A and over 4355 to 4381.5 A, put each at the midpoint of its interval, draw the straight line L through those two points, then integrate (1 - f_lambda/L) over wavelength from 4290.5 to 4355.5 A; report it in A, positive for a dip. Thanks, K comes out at 5.3 A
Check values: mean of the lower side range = 40.4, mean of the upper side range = 41.4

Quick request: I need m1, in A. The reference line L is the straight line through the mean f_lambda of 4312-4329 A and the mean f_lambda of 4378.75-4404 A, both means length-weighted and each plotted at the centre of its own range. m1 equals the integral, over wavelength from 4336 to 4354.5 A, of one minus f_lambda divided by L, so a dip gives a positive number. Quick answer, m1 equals 2.8 A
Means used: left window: 39.9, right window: 38.5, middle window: 33.5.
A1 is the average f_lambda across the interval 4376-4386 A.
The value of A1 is 38.8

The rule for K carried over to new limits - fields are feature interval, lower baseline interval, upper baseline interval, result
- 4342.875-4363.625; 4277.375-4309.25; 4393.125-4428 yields 1.9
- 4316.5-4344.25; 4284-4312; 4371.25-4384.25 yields 1.8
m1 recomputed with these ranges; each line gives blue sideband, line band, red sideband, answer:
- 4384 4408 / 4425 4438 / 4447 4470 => -1.0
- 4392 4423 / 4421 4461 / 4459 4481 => -0.5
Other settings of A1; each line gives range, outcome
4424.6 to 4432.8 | 41.7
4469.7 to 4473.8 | 44.2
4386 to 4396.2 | 38.1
